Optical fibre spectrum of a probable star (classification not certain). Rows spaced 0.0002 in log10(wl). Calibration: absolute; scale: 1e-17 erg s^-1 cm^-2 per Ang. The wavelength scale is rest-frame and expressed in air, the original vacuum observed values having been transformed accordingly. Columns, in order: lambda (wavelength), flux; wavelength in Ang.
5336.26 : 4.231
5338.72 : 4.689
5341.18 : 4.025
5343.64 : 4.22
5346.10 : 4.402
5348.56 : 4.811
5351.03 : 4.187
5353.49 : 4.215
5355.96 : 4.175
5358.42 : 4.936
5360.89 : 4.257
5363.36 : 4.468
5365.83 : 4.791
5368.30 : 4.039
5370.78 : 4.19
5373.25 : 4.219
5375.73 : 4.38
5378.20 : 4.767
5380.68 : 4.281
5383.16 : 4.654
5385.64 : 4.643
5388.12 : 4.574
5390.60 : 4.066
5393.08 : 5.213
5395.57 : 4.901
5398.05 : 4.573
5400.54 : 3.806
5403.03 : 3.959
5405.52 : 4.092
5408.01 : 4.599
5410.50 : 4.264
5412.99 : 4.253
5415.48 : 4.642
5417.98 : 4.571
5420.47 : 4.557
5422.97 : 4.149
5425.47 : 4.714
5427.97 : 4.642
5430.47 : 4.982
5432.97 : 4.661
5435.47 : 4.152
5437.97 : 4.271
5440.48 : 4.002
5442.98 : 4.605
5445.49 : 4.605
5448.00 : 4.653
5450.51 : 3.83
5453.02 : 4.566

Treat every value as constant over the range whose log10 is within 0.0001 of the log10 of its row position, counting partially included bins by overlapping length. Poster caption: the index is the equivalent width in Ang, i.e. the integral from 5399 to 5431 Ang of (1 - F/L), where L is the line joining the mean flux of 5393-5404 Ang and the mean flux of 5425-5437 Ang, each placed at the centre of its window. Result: 0.9 Ang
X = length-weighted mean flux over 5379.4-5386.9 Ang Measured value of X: 4.53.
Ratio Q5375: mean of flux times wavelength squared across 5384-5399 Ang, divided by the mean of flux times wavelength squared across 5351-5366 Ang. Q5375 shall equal 1.07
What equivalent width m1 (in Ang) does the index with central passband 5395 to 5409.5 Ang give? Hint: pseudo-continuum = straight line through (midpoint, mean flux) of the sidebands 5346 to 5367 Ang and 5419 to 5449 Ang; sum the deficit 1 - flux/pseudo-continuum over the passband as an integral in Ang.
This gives 0.6 Ang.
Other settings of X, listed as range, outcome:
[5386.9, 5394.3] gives 4.62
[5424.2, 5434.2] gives 4.75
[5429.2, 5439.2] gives 4.52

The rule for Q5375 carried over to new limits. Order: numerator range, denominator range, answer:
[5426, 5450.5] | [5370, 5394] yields 1.02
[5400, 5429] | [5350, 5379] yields 1.01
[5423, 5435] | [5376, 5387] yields 1.04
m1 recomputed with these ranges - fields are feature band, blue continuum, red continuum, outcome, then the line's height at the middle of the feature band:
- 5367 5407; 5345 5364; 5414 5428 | 0.7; 4.48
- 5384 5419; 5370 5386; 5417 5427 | 0.3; 4.47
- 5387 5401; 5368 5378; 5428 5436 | -0.5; 4.41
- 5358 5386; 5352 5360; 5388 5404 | -0.1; 4.43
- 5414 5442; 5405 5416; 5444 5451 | -0.6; 4.4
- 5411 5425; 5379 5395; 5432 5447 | 0.1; 4.47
